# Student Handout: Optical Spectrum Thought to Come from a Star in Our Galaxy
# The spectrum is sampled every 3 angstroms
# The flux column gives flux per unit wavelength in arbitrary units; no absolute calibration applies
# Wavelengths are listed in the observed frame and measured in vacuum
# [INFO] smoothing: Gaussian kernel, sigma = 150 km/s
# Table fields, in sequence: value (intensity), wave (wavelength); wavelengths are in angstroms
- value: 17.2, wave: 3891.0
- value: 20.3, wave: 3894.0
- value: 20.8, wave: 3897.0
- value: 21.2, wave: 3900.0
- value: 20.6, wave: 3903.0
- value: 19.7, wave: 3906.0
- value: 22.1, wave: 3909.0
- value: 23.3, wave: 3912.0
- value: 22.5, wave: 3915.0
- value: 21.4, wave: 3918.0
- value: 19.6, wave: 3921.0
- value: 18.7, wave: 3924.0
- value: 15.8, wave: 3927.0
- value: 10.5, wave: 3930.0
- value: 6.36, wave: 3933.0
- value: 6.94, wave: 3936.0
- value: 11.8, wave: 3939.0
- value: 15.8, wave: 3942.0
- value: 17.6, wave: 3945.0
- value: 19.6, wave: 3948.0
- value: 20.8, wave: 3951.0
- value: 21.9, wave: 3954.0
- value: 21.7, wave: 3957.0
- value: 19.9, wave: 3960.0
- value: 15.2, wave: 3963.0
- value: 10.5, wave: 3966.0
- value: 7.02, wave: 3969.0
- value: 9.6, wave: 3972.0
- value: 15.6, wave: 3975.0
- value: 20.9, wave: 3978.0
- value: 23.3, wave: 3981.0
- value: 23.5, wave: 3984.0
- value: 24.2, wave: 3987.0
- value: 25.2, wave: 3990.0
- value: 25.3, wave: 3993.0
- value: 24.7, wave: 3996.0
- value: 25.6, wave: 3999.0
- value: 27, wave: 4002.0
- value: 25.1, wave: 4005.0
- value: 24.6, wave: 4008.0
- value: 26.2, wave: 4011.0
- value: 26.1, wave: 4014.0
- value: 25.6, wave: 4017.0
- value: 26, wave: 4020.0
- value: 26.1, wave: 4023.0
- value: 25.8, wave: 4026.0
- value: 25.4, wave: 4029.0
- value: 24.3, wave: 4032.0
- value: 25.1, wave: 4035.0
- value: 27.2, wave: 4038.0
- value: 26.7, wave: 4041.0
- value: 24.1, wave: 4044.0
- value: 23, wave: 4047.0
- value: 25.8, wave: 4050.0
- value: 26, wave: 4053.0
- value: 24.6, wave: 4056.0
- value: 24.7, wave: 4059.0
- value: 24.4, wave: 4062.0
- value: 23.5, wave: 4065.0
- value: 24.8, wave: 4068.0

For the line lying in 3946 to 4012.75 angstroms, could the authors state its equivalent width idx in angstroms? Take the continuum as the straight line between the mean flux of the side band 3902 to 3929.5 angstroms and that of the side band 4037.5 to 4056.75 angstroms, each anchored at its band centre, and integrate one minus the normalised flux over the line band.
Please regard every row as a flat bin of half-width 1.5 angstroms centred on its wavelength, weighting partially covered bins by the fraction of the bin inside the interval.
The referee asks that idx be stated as 5.5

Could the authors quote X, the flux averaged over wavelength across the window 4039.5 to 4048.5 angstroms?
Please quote 24.6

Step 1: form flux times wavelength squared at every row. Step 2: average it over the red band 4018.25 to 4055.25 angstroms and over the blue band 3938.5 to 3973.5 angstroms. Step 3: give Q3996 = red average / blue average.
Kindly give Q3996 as 1.65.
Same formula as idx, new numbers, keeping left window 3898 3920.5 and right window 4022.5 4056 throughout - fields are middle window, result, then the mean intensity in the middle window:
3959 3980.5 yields 8.20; 14.4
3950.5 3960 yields 0.64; 21.3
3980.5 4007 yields -1.04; 24.9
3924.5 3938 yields 7.00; 10.6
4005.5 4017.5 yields -0.52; 25.6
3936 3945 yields 3.66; 13.3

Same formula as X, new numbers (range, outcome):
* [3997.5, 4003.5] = 26.3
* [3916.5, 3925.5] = 19.9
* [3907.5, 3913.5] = 22.7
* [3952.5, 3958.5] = 21.8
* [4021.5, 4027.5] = 26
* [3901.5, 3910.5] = 20.8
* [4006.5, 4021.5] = 25.7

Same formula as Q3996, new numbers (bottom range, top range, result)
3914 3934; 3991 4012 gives 1.61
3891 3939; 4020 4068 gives 1.51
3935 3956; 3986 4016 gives 1.56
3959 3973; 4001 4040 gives 2.15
